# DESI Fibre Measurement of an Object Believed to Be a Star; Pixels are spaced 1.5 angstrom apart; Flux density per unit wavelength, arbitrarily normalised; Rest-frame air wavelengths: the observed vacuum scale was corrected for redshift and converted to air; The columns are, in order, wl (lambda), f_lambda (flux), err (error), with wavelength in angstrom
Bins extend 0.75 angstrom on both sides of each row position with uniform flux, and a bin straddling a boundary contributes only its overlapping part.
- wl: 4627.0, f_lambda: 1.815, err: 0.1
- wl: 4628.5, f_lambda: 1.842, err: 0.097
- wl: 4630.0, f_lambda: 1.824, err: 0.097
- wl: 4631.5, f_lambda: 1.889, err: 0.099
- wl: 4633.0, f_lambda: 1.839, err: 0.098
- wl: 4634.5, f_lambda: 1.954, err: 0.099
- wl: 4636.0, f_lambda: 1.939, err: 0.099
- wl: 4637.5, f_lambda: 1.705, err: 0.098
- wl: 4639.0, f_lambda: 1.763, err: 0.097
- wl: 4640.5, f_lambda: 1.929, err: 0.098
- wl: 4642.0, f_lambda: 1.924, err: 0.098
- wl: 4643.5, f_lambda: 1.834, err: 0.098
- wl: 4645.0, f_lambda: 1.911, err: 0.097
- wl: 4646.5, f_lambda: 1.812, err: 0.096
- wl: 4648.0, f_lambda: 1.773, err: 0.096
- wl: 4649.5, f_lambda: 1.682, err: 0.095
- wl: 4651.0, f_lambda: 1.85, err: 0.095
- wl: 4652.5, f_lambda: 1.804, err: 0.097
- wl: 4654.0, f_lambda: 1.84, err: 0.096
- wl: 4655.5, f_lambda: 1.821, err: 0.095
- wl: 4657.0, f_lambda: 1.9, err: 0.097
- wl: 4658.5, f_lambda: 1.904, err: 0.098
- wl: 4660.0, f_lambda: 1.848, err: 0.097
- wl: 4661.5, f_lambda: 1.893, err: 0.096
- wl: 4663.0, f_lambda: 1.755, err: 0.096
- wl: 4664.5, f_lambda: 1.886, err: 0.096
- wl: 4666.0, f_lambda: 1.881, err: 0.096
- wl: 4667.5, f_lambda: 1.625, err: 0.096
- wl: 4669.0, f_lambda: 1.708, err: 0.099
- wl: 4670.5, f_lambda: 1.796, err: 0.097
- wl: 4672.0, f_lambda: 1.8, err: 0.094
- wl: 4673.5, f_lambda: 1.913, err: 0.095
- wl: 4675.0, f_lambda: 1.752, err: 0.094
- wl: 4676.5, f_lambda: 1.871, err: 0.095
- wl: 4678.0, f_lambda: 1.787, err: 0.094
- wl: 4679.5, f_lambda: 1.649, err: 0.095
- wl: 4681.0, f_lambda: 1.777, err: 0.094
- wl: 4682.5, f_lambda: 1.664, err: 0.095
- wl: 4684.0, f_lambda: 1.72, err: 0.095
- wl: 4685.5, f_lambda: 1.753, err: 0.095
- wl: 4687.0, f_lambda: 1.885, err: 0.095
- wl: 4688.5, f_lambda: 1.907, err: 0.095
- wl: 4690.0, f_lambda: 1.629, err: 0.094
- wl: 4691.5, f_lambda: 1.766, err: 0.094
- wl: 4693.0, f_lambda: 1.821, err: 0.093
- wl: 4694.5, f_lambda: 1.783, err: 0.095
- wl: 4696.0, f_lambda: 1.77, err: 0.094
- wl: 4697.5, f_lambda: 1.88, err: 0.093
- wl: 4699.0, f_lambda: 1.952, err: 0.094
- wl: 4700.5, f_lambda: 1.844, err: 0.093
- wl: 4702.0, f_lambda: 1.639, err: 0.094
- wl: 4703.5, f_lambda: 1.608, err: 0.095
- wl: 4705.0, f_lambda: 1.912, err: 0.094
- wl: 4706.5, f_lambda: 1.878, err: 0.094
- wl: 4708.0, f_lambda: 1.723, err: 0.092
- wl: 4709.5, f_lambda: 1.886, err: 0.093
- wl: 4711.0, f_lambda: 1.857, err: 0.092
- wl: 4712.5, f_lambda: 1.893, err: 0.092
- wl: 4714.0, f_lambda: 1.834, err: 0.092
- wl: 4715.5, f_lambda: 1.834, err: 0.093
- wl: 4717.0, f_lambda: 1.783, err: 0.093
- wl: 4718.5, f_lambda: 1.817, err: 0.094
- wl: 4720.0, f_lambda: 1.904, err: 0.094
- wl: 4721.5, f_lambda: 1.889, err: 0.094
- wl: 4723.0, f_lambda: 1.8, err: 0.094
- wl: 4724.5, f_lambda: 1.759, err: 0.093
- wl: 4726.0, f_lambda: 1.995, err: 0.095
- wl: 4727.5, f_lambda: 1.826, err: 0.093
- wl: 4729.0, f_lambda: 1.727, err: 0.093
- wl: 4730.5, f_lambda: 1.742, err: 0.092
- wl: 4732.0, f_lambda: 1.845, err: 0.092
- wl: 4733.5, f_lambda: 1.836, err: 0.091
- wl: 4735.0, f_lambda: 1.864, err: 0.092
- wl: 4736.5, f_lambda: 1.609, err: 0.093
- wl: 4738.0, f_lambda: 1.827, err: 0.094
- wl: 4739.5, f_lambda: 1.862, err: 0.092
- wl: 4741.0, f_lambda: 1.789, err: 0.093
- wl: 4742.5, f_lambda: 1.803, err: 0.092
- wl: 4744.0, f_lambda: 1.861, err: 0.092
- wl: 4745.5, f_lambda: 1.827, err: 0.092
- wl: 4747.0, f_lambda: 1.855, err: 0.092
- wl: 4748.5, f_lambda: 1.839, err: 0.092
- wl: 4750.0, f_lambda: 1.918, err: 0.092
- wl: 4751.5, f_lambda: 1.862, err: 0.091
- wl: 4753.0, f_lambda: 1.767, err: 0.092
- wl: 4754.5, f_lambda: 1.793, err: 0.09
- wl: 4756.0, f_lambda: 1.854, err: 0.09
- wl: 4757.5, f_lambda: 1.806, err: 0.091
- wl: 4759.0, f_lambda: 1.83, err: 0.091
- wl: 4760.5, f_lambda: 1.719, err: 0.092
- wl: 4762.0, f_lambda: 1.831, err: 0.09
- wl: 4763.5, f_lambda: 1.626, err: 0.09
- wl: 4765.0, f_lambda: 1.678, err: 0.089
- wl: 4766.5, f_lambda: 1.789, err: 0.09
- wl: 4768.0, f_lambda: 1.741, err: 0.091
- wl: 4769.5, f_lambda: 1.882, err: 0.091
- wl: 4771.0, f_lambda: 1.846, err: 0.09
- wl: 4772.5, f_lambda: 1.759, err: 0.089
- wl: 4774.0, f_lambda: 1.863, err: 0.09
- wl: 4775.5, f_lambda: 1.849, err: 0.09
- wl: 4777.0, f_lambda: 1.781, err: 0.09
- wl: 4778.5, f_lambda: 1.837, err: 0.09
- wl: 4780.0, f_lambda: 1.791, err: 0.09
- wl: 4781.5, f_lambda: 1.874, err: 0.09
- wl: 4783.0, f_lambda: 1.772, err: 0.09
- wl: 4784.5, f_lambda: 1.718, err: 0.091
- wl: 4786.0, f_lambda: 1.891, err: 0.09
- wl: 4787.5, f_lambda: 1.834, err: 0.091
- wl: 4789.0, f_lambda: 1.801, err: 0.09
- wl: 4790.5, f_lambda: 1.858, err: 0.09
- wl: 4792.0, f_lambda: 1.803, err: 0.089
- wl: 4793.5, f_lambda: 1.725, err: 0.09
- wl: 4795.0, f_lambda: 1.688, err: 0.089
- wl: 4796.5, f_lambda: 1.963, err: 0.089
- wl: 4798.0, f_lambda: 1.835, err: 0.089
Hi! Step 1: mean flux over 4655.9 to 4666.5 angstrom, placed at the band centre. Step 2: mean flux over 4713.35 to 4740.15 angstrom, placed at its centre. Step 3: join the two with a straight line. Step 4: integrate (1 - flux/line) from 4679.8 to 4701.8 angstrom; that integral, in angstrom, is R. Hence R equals 0.7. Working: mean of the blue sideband 1.86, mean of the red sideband 1.82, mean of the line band 1.79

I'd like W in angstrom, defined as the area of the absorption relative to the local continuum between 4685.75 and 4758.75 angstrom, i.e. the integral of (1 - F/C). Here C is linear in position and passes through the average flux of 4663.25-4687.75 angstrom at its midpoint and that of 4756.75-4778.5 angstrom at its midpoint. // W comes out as -1.5 angstrom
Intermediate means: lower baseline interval 1.78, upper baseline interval 1.79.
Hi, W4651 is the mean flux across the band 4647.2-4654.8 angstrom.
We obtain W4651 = 1.79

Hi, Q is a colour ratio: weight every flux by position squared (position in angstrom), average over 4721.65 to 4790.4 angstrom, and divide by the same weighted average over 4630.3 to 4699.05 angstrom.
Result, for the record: 1.04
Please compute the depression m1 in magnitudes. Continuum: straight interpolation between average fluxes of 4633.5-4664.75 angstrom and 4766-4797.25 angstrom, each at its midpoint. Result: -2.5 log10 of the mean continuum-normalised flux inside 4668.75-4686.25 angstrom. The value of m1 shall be 0.04 mag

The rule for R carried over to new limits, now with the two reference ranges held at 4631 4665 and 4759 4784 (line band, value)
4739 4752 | -0.3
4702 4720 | 0.0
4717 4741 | -0.1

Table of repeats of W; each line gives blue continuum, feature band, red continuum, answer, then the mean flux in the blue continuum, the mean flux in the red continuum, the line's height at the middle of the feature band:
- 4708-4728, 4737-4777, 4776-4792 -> 0.4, 1.85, 1.82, 1.83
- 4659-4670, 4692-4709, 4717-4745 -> 0.1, 1.8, 1.82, 1.81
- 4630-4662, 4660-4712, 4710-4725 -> 1.4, 1.85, 1.84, 1.84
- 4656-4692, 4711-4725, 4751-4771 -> -0.4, 1.79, 1.78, 1.79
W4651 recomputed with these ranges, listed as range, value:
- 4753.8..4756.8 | 1.82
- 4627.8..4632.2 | 1.85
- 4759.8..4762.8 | 1.77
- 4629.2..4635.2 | 1.88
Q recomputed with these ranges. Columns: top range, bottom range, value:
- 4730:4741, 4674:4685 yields 1.05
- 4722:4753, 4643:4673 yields 1.04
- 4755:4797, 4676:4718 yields 1.04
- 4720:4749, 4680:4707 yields 1.04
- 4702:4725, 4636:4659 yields 1.02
